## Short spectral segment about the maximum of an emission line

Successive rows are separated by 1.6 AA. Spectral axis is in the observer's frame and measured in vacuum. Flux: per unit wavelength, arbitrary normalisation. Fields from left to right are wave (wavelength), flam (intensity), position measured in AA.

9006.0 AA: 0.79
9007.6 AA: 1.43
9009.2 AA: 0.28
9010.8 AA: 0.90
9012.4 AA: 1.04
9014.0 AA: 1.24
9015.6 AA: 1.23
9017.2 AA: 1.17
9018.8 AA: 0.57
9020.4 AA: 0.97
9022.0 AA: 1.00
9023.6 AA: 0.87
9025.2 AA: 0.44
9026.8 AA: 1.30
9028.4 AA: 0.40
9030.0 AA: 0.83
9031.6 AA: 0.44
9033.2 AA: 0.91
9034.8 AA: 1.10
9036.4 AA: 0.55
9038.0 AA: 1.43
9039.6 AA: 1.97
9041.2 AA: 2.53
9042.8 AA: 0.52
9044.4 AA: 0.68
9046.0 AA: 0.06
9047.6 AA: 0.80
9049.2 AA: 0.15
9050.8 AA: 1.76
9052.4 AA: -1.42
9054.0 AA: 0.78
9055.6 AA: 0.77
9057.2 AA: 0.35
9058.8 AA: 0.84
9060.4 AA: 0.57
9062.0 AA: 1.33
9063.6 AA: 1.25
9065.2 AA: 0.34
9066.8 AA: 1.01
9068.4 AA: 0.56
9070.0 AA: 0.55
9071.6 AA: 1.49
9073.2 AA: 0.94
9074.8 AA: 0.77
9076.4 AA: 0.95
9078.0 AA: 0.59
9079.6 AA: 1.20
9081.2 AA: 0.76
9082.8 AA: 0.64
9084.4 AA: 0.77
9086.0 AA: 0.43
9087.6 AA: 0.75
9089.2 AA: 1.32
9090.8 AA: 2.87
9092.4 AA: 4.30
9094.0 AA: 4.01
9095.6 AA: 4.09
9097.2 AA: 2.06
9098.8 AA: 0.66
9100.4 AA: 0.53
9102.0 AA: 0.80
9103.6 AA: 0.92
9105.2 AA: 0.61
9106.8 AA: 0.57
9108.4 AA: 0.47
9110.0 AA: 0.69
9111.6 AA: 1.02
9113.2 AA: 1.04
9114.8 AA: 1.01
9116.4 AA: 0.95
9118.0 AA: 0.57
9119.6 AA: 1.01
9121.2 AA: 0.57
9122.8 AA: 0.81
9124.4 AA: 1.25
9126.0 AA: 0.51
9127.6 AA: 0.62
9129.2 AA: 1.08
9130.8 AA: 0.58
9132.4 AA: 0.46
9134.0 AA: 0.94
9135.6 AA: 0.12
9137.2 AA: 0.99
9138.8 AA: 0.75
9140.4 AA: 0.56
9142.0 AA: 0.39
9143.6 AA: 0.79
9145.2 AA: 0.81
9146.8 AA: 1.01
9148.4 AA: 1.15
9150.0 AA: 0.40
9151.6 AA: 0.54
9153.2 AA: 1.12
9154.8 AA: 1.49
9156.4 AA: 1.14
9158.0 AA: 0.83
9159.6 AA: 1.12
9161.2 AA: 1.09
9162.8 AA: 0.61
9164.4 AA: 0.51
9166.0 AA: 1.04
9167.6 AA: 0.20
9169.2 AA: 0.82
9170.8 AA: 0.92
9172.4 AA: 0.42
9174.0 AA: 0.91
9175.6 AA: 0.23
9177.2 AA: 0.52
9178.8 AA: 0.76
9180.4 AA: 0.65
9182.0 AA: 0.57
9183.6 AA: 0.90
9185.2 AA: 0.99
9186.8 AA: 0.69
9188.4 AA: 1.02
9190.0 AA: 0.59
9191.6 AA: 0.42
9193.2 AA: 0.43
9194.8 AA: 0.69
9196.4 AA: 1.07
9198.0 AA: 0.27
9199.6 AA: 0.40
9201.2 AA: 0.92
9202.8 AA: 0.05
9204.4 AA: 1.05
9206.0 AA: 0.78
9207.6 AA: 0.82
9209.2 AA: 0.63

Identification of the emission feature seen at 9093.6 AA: H-beta 4861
